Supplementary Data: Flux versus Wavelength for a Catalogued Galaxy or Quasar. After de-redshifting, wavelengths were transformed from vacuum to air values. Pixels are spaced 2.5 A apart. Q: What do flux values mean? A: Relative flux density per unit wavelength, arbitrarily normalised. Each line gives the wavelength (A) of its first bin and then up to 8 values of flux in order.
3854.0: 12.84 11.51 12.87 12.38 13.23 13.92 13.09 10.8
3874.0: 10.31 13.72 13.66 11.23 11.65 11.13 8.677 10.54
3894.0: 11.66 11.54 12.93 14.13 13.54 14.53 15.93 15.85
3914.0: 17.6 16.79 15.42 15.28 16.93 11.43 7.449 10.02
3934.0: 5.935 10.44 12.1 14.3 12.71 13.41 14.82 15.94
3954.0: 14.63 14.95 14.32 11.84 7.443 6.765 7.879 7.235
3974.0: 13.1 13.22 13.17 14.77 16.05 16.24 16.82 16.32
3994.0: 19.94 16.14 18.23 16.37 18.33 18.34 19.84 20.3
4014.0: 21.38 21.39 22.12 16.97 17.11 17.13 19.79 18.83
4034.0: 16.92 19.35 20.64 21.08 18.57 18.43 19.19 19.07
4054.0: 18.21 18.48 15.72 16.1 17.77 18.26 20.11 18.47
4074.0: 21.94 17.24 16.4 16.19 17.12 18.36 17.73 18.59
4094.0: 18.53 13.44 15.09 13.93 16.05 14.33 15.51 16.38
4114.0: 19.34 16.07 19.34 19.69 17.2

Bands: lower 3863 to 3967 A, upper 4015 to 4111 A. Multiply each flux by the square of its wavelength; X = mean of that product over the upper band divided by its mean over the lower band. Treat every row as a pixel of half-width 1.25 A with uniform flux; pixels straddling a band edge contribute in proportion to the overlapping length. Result 1.5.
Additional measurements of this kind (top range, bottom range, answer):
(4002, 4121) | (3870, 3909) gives 1.62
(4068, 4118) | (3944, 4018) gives 1.19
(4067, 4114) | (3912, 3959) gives 1.37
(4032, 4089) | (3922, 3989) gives 1.57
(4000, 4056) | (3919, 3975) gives 1.68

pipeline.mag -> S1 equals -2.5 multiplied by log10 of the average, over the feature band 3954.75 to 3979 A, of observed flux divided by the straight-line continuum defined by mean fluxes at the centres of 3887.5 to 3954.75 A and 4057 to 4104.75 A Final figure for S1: 0.288 mag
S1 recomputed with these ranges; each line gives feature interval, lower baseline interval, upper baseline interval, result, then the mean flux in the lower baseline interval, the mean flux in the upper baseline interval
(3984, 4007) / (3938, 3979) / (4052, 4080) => -0.21 mag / 12.2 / 18.1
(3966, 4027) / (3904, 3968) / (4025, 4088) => -0.03 mag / 13.1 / 18.4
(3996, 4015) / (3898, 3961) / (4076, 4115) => -0.24 mag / 13.6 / 16.5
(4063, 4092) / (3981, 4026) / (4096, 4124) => -0.08 mag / 18.2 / 16.4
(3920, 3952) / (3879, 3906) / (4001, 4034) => 0.17 mag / 11.9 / 19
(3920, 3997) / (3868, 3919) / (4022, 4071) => 0.19 mag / 13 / 18.4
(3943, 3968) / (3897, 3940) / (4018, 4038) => 0.19 mag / 13.3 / 18.5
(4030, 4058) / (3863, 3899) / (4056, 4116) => -0.18 mag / 11.8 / 17.1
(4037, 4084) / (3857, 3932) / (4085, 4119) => -0.17 mag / 13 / 16.5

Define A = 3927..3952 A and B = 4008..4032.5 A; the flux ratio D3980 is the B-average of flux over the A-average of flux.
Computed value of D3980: 1.7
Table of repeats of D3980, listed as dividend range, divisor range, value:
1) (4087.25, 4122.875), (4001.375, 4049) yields 0.87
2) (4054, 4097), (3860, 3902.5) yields 1.48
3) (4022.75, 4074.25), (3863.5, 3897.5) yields 1.58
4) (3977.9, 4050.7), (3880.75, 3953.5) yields 1.41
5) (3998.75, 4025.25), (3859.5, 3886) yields 1.55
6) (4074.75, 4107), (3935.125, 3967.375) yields 1.31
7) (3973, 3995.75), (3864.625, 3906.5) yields 1.28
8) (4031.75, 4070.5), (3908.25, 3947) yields 1.41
